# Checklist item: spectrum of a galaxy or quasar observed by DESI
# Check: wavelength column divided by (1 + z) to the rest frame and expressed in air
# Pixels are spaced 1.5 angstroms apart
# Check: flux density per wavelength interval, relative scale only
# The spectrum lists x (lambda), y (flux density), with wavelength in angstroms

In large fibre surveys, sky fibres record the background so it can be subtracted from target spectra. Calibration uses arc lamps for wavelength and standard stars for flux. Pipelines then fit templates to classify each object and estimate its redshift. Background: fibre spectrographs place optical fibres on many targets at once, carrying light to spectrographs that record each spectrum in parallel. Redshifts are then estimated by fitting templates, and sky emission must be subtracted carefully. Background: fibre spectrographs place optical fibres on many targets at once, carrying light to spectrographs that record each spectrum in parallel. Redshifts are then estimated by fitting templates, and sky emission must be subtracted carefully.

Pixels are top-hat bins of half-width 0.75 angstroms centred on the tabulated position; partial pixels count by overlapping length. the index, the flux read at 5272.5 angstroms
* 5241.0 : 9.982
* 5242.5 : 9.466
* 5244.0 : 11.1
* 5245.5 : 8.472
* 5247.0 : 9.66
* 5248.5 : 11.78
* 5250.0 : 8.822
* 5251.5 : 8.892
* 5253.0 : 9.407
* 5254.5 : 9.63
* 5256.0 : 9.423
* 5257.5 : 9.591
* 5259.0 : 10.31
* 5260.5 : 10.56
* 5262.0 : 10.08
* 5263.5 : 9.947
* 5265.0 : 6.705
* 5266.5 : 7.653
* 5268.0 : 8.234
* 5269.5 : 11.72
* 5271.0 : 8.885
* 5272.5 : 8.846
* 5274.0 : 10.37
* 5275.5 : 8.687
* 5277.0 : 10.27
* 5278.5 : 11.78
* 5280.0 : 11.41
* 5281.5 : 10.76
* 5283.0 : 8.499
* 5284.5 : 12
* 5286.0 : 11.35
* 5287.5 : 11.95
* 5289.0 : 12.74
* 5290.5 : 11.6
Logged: 8.846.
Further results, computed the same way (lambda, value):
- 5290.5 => 11.6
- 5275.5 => 8.687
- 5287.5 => 11.95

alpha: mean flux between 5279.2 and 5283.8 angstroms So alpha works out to 10.3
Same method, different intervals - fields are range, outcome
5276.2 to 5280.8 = 11.1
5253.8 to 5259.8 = 9.75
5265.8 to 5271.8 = 9.13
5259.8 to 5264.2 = 10.2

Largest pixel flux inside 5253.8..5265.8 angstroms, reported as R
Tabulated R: 10.56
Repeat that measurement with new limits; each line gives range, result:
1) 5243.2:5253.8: 11.78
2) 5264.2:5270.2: 11.72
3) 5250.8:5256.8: 9.63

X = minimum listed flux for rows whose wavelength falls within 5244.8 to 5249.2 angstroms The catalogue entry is 8.472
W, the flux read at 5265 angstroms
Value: 6.705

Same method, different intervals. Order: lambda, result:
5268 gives 8.234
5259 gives 10.31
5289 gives 12.74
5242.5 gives 9.466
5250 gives 8.822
